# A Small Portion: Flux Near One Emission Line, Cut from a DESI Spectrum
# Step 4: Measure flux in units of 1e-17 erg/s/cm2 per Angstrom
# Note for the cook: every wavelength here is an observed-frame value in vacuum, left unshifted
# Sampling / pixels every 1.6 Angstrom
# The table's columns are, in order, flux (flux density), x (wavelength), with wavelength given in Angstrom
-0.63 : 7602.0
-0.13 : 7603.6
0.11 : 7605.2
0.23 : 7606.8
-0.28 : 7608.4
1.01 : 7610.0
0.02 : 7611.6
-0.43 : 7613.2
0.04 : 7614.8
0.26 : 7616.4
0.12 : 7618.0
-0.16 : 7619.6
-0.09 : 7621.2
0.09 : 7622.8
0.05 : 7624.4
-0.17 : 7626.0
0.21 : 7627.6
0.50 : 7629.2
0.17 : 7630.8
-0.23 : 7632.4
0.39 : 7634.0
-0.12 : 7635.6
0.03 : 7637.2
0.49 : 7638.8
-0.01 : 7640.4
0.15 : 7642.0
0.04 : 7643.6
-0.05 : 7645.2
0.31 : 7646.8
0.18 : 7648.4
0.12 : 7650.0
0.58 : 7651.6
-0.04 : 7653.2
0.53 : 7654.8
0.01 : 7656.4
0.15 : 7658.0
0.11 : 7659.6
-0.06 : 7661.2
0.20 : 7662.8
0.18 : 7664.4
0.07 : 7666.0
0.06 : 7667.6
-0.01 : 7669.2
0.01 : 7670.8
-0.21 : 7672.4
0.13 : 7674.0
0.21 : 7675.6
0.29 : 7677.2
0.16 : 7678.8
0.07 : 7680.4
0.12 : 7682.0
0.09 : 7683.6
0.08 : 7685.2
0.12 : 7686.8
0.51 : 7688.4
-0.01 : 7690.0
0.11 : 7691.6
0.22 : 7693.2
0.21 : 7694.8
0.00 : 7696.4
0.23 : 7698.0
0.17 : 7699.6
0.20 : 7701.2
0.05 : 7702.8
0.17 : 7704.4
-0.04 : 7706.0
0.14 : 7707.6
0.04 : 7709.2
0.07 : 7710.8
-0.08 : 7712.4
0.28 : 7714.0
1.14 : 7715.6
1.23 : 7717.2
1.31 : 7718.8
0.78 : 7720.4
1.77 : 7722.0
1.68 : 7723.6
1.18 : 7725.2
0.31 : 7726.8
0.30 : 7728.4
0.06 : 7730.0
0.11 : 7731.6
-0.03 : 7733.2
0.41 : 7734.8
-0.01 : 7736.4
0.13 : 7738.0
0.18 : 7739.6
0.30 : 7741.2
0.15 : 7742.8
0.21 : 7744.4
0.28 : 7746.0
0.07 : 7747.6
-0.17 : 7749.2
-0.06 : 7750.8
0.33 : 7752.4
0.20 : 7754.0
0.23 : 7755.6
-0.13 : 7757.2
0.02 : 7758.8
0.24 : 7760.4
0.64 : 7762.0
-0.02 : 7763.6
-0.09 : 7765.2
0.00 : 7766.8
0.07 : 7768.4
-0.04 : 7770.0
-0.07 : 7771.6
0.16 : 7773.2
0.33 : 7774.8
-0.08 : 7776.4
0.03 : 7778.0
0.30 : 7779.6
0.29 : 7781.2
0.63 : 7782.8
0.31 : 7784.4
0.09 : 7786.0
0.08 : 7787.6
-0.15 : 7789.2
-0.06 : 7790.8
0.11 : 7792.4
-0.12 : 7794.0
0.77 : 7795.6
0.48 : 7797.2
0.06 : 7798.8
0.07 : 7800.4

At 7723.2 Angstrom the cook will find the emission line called [O II] 3727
